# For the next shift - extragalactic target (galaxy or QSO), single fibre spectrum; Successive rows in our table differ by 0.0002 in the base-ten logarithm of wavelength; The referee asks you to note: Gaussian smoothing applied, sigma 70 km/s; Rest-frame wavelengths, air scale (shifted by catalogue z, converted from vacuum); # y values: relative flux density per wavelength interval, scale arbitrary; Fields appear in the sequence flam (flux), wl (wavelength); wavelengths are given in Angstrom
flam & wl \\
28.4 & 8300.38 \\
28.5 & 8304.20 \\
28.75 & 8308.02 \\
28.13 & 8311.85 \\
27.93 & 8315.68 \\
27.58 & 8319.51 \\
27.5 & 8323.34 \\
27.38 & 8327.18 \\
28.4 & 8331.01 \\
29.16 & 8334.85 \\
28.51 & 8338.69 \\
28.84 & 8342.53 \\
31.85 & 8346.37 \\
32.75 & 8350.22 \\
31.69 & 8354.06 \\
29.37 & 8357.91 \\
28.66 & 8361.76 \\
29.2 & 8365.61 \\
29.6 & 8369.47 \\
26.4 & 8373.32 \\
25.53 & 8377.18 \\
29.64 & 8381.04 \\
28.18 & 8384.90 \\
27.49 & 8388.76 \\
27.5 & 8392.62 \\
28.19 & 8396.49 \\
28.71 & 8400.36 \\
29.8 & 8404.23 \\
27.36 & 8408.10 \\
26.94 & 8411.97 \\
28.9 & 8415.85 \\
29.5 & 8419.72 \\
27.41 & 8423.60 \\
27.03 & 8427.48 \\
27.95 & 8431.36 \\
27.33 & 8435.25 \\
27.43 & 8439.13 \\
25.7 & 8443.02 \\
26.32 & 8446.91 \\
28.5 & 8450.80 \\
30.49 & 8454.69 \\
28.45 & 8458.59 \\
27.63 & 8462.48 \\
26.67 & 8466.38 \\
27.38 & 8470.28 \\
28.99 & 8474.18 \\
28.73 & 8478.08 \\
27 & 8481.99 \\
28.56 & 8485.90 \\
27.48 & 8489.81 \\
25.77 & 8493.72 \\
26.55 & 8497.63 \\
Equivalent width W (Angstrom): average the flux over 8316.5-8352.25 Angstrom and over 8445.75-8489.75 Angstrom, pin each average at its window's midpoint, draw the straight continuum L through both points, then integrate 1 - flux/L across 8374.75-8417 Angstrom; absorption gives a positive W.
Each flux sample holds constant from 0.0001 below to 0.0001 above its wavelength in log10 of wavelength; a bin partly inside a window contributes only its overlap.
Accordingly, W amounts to 0.93 Angstrom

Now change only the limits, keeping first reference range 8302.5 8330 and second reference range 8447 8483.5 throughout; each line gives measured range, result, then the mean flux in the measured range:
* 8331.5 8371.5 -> -2.69 Angstrom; 29.9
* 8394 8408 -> -0.29 Angstrom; 28.6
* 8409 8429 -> 0.10 Angstrom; 27.9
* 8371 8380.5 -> 0.47 Angstrom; 26.7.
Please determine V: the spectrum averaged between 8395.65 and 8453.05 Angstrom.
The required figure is 27.8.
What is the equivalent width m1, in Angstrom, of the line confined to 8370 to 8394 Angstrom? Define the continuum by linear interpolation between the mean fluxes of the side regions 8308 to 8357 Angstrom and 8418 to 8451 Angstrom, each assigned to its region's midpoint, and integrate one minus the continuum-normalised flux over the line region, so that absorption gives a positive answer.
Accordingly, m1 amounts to 0.60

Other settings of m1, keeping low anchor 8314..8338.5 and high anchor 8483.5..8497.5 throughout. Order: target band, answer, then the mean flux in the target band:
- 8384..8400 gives -0.1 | 27.9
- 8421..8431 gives 0.0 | 27.5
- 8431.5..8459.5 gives -0.3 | 27.7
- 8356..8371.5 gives -0.8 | 29.2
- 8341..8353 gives -1.4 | 31.3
